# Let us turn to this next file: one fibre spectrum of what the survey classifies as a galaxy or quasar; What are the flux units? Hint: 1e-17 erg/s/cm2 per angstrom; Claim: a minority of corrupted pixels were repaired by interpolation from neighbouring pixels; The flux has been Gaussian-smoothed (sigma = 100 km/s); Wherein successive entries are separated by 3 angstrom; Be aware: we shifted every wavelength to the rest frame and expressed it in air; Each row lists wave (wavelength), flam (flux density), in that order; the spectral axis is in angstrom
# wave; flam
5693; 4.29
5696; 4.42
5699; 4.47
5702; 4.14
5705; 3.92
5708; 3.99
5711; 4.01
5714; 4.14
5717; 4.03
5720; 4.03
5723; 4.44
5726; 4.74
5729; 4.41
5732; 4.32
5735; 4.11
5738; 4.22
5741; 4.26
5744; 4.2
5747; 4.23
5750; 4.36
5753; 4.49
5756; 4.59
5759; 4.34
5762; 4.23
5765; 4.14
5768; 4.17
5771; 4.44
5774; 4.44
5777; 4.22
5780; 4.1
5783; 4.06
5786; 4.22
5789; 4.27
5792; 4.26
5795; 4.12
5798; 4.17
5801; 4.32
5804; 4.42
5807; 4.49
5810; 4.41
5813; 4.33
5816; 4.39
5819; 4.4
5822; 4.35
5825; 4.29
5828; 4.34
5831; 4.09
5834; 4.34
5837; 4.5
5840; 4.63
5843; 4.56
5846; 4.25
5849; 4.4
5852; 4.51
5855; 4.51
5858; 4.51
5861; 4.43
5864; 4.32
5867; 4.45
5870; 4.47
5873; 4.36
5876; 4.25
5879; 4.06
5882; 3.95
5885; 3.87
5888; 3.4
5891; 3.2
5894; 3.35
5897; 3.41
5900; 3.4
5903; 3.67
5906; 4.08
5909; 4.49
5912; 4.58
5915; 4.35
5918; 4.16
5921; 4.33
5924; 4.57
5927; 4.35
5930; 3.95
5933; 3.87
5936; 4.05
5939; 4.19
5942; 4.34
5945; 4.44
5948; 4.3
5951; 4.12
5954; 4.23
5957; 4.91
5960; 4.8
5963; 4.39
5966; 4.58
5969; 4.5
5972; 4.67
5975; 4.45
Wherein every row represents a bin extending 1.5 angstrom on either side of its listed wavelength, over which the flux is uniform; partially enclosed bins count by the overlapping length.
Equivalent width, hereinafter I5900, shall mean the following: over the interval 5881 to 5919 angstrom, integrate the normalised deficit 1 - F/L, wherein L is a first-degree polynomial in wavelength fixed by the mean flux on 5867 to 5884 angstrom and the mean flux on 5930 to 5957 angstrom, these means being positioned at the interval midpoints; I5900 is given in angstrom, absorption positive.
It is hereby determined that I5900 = 3.5 angstrom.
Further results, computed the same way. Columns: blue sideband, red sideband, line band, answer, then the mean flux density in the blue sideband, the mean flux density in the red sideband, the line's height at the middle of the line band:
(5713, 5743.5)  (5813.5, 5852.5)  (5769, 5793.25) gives 0.4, 4.27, 4.38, 4.33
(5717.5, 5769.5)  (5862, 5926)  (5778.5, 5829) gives -1.1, 4.31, 4.04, 4.2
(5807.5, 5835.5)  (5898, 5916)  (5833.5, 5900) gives 0.8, 4.33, 4.07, 4.19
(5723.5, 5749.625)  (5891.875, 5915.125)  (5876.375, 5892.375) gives 0.8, 4.32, 3.87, 3.92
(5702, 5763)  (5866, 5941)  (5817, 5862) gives -3.2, 4.25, 4.03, 4.11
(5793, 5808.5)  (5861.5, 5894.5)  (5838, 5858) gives -1.7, 4.3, 4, 4.12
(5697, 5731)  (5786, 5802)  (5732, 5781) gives -0.8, 4.22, 4.22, 4.22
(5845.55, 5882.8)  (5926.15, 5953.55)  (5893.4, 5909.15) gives 2.1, 4.35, 4.18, 4.27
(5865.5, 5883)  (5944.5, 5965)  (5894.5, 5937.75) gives 2.9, 4.27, 4.46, 4.37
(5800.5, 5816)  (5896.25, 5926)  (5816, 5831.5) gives 0.1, 4.4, 4.13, 4.36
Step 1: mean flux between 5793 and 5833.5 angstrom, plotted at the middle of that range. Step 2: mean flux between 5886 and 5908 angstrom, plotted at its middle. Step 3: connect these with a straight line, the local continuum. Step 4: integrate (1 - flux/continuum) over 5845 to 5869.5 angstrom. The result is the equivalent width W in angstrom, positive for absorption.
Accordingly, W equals -3.3 angstrom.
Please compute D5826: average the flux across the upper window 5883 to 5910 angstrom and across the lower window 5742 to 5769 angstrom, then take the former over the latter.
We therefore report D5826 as 0.8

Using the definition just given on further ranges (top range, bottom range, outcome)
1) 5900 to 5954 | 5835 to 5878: 0.95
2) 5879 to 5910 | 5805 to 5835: 0.85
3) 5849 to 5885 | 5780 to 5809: 1.02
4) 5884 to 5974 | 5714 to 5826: 0.97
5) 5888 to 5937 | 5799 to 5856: 0.90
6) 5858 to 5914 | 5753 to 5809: 0.93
